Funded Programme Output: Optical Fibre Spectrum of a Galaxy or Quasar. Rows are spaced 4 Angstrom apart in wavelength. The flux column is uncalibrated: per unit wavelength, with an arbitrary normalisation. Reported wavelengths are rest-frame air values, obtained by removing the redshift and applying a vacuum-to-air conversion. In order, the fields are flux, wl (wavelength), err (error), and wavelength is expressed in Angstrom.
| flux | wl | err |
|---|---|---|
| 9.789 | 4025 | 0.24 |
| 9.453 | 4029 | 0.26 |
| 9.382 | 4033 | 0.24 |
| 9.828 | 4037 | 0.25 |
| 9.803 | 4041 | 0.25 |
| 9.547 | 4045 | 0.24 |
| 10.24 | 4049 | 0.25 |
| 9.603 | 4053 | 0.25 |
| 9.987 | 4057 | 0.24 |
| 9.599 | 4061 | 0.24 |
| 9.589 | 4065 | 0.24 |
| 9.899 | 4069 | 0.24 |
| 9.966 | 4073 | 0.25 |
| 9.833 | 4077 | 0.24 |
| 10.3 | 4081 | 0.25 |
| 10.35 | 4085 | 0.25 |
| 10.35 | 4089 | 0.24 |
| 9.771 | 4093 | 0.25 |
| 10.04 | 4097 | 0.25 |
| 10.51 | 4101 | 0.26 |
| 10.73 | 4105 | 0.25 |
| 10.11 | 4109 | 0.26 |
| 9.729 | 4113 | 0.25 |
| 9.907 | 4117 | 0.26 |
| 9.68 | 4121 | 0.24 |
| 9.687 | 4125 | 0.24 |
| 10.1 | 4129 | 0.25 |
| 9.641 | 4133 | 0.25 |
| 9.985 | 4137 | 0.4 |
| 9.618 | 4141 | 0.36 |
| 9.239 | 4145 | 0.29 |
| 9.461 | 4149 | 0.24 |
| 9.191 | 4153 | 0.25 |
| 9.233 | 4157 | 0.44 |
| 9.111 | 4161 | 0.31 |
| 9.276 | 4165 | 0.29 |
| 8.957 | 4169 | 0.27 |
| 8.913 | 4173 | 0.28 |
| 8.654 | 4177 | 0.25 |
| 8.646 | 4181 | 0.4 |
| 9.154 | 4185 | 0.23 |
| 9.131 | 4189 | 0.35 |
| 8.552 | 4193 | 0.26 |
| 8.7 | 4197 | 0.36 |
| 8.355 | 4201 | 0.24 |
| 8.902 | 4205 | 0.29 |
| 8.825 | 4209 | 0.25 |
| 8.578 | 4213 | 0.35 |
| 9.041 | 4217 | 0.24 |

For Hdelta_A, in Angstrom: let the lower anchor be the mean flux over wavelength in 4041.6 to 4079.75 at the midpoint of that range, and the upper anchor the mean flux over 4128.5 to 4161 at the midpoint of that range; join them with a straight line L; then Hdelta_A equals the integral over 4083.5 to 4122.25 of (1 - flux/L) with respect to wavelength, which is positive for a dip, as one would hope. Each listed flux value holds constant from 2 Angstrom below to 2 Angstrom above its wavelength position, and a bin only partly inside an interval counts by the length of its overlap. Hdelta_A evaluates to -1.85 Angstrom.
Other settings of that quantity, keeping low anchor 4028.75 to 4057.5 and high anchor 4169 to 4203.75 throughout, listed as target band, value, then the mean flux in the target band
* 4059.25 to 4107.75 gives -3.2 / 10.1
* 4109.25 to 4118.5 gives -0.6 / 9.87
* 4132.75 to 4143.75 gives -0.8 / 9.73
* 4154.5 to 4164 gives -0.2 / 9.18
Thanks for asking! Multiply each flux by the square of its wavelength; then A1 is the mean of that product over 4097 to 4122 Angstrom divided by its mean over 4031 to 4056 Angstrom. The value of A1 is 1.07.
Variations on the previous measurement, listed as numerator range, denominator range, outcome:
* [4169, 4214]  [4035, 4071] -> 0.96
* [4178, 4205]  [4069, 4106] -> 0.91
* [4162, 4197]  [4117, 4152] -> 0.94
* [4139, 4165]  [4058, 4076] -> 0.99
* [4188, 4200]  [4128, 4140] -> 0.91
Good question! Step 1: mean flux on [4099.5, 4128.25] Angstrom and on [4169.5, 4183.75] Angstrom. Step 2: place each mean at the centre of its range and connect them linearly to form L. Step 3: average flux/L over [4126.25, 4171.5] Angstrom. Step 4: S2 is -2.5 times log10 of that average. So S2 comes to -0.01 mag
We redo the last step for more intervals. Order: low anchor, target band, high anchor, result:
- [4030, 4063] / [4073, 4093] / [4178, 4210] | -0.071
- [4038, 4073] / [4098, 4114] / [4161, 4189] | -0.093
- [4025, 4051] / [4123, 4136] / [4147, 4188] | -0.065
